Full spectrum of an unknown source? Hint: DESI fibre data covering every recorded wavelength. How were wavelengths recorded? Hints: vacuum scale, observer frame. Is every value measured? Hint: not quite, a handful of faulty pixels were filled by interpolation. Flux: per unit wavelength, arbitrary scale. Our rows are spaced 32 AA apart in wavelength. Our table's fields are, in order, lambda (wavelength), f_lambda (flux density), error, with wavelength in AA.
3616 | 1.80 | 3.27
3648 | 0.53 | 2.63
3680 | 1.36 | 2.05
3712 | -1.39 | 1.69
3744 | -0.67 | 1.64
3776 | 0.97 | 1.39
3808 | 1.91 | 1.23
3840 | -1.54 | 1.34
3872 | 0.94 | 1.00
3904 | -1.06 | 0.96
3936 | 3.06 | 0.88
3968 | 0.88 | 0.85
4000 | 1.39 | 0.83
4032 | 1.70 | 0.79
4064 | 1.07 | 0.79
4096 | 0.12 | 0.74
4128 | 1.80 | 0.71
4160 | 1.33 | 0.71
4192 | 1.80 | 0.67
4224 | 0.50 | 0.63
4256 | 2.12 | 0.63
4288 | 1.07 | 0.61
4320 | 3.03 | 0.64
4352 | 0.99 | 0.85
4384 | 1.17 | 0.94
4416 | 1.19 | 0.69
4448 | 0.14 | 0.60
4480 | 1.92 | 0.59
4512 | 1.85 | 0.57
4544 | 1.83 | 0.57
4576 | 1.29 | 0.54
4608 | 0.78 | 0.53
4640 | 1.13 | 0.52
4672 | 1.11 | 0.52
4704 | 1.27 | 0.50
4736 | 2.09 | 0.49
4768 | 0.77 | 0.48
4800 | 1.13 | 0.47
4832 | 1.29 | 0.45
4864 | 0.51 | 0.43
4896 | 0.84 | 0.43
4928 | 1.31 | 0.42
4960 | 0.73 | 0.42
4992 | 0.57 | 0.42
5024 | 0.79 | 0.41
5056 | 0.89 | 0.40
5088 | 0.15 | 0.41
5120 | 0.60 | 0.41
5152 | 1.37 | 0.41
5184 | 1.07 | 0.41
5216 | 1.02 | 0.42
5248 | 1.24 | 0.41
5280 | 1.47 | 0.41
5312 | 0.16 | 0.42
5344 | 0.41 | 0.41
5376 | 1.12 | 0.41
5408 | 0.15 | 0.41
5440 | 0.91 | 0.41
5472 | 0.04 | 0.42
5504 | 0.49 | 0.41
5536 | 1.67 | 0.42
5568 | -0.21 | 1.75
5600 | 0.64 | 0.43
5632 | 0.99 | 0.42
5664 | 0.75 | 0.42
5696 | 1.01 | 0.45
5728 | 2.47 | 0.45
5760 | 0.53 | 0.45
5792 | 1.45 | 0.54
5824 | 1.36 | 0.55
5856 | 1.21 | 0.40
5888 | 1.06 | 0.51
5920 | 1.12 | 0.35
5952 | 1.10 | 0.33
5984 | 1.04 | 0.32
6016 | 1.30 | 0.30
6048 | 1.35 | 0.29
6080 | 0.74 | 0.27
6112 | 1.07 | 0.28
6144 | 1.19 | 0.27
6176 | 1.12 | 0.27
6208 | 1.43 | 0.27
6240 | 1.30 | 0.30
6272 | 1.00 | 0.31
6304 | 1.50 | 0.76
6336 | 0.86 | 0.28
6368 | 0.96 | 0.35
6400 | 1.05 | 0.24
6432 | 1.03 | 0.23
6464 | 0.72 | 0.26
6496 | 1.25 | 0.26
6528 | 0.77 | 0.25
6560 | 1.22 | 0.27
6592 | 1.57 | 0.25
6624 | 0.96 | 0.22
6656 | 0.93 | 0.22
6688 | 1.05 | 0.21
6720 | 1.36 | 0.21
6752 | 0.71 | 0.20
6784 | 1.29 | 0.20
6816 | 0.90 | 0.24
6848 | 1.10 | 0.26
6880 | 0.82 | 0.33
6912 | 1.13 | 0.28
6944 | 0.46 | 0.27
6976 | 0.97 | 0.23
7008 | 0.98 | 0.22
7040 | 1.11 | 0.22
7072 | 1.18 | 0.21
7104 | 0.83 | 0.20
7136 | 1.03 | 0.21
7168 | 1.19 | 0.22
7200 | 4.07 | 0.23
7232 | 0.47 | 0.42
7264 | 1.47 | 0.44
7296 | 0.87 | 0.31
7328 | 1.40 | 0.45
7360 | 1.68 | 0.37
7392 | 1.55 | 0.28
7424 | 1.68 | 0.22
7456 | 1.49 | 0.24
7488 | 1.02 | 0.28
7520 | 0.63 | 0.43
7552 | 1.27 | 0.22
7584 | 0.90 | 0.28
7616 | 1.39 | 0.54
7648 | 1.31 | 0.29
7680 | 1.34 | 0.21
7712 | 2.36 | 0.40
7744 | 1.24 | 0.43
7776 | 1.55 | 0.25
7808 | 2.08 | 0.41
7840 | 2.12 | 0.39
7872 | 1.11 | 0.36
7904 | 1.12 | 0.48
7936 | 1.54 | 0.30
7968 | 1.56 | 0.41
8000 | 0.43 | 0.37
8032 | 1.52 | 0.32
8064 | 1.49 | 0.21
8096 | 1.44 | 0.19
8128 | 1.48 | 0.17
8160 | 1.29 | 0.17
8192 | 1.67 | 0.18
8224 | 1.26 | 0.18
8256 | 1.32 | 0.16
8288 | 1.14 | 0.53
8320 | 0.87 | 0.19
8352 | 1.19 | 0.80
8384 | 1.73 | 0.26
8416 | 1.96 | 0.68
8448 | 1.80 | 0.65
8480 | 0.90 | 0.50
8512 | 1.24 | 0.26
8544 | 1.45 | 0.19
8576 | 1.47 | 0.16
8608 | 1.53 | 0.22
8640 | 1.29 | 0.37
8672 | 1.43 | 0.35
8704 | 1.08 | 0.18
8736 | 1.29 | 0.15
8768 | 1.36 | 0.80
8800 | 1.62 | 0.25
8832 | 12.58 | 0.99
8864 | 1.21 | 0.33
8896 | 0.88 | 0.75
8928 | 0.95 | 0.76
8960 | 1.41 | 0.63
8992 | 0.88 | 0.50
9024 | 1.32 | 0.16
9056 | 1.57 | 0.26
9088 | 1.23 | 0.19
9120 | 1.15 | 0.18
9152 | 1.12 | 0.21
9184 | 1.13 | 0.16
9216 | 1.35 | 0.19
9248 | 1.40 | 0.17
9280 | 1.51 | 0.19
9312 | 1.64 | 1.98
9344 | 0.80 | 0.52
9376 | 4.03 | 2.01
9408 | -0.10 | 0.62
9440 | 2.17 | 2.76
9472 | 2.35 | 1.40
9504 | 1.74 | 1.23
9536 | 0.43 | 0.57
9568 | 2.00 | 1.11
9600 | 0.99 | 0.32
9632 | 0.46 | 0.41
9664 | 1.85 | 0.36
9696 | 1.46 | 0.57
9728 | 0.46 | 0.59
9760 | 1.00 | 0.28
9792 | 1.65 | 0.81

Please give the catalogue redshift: 0.929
